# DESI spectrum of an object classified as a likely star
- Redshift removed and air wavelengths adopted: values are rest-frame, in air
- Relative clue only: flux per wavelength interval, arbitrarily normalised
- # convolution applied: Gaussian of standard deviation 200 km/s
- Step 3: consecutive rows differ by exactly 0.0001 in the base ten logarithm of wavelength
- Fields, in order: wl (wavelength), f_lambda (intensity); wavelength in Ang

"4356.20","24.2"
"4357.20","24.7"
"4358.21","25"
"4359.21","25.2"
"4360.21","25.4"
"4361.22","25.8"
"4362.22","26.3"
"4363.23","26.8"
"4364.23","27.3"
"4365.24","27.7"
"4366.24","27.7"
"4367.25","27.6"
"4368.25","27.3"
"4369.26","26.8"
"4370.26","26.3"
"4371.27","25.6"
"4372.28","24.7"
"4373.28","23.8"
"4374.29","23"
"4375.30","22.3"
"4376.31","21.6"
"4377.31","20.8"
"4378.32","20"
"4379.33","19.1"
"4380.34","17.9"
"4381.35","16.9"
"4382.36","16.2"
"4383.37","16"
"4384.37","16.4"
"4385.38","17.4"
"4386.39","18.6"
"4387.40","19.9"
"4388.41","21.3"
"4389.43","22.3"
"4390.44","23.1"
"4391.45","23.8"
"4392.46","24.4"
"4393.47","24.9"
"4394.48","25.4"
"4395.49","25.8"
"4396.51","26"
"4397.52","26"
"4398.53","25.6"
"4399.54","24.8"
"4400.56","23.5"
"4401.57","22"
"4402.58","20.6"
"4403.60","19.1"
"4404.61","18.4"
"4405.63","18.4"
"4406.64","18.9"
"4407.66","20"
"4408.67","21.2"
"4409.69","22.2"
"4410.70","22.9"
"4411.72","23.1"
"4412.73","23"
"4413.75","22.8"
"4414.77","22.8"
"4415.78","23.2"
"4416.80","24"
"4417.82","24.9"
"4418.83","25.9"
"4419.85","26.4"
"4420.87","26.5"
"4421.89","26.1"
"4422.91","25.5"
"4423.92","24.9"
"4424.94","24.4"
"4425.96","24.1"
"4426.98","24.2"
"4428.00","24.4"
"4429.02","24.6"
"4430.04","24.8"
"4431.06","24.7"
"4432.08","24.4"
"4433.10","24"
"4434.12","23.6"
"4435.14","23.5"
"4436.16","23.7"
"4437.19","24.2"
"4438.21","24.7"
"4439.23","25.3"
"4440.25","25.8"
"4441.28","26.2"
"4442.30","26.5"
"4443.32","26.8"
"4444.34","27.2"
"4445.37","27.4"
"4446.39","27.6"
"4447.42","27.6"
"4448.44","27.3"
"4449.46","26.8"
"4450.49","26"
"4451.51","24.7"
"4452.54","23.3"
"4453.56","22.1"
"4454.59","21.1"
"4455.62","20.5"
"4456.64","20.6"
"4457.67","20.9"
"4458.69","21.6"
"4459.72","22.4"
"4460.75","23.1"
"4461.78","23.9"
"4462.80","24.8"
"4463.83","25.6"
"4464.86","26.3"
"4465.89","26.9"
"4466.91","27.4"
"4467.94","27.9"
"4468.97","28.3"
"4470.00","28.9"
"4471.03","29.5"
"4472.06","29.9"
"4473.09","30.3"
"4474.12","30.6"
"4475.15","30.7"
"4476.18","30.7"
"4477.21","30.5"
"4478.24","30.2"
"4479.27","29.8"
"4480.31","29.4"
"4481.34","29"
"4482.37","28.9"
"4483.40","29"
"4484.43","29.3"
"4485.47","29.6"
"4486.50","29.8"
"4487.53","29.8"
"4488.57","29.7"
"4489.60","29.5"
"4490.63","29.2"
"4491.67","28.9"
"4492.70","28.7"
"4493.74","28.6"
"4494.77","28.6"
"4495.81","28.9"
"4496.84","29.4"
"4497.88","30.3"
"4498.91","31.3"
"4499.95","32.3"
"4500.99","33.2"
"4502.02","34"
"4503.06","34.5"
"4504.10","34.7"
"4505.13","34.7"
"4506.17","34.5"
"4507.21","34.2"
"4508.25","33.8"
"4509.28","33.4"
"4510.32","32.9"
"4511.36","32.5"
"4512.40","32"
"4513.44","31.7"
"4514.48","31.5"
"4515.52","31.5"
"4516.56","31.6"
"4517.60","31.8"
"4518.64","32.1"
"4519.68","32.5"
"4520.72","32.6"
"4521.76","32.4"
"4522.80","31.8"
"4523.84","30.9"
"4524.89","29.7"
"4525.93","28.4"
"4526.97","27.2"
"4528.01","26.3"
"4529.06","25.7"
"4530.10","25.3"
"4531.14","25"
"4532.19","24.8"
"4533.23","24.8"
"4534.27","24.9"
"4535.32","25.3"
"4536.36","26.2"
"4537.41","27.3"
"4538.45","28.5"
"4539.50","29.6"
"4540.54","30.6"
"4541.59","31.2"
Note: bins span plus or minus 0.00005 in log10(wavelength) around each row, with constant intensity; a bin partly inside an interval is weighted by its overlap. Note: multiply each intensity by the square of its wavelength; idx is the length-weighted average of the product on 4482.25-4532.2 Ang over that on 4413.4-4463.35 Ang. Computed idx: 1.29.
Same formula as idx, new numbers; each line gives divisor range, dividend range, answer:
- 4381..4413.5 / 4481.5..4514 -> 1.52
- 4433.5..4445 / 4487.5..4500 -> 1.20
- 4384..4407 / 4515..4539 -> 1.37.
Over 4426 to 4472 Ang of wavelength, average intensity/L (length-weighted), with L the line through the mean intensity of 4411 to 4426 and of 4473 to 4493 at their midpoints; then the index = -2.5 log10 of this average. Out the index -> 0.08 mag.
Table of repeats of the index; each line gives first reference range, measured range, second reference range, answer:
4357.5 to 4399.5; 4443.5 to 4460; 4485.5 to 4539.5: 0.12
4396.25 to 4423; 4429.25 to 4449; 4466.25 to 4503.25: 0.01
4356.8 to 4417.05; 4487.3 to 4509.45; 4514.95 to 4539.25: -0.15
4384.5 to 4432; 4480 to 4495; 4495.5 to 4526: 0.04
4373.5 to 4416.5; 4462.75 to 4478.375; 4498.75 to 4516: 0.02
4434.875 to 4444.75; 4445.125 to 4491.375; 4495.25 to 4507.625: 0.07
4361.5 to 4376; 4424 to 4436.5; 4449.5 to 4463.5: -0.02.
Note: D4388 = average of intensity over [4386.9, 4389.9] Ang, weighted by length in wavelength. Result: 21.1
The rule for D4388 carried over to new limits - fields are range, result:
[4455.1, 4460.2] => 21.2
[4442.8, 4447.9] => 27.3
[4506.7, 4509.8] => 33.9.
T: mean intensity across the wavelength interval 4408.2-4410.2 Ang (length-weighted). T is 21.7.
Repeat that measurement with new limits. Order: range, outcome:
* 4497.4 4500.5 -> 31.3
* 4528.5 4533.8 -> 25.1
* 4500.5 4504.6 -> 34.1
